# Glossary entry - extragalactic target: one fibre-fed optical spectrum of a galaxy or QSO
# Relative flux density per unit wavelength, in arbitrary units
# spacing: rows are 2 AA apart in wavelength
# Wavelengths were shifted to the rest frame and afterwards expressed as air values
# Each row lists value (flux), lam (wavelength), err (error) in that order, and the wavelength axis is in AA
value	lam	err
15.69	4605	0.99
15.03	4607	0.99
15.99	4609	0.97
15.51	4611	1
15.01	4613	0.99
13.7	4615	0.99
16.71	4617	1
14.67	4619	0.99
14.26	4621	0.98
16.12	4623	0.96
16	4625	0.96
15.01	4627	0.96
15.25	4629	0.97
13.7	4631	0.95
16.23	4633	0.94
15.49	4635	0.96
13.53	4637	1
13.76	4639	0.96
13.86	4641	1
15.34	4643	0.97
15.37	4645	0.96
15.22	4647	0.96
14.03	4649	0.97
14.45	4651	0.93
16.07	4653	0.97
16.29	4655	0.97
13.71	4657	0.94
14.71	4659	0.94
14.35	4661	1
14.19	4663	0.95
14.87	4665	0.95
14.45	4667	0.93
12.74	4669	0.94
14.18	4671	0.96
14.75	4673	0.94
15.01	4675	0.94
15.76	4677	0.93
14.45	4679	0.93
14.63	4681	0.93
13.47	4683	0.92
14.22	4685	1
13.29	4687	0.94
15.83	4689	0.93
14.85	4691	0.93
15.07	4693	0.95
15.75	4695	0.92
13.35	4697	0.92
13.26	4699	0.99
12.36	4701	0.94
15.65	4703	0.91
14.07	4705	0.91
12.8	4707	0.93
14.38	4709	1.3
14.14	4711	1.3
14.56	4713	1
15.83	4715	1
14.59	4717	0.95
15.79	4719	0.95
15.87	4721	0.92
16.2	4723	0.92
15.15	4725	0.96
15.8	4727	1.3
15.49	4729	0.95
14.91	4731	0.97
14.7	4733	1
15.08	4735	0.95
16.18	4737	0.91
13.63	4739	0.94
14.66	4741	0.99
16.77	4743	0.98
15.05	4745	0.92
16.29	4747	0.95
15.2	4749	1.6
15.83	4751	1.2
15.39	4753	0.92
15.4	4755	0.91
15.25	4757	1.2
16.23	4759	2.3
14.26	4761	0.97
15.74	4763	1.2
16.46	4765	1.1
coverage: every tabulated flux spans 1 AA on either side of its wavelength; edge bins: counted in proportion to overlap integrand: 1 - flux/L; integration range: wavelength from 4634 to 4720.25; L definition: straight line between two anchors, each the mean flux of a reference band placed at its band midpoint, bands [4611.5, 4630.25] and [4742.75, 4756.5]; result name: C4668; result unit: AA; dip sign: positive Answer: 4.8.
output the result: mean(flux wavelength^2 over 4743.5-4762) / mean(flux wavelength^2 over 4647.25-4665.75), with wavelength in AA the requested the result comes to 1.1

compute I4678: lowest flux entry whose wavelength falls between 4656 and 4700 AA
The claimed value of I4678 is 12.74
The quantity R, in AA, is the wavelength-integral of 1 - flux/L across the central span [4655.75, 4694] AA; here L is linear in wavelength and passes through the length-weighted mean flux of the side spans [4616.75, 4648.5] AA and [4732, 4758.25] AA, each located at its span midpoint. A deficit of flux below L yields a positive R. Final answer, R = 1.7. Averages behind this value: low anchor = 15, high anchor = 15.3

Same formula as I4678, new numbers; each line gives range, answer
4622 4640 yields 13.53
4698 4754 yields 12.36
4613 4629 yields 13.7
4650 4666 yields 13.71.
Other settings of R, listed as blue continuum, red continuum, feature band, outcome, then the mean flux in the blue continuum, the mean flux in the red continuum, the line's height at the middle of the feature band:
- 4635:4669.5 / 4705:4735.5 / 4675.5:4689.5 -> 0.25 AA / 14.6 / 15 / 14.8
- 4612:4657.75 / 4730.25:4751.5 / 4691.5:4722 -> 1.37 AA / 15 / 15.3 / 15.2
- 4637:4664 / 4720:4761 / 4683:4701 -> 0.88 AA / 14.7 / 15.4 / 15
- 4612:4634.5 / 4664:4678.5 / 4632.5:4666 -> 0.11 AA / 15.2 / 14.5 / 14.8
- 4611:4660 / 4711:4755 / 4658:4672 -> 0.80 AA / 14.9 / 15.4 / 15.1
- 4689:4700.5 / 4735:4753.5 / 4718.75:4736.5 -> -0.40 AA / 14.5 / 15.4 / 15.1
